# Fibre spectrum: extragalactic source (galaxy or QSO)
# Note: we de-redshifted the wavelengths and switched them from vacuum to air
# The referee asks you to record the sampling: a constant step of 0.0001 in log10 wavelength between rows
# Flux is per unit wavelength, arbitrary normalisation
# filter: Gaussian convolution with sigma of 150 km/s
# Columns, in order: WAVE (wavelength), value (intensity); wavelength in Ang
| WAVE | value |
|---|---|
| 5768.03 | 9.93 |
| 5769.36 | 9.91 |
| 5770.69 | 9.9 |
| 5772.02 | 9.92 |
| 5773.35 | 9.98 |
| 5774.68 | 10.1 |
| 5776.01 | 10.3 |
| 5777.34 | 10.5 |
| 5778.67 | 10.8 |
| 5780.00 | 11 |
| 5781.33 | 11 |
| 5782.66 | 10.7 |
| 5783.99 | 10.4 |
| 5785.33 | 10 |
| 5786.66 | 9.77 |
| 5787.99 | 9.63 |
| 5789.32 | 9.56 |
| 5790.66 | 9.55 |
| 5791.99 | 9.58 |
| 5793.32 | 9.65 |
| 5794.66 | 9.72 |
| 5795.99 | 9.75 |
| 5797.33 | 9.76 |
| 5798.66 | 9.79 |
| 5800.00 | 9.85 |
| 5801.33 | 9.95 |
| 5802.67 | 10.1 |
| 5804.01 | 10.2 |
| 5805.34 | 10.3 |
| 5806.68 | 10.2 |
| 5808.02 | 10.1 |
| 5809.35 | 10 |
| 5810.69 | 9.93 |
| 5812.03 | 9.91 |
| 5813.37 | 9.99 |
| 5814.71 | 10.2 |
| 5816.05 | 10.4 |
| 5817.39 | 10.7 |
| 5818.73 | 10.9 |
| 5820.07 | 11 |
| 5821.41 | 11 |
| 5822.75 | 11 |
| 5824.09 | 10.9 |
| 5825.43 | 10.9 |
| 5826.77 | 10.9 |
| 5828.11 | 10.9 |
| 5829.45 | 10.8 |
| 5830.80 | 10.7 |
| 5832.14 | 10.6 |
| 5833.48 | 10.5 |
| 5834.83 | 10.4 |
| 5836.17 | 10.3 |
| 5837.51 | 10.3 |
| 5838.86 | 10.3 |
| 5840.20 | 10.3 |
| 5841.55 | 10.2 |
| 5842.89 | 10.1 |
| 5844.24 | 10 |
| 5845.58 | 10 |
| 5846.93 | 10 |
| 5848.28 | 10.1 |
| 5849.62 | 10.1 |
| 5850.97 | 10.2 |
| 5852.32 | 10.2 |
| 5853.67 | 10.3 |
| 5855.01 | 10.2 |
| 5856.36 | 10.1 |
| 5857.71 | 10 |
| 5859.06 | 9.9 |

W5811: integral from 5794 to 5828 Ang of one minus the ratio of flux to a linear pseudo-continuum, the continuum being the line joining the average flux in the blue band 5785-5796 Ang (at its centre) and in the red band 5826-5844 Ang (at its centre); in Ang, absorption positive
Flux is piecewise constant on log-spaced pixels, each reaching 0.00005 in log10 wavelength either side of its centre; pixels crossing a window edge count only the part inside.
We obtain -0.87 Ang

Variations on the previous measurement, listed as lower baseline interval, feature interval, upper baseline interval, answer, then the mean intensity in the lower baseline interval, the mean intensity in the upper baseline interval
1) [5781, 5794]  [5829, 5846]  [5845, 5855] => -0.4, 9.96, 10.1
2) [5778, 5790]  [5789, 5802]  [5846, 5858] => 0.7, 10.3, 10.1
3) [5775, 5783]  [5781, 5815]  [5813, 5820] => 2.0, 10.7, 10.5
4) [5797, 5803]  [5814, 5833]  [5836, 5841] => -1.2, 9.89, 10.3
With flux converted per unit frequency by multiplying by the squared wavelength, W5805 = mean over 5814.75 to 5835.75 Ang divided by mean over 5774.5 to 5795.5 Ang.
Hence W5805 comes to 1.1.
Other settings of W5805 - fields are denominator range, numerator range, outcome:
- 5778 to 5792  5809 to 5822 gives 1.03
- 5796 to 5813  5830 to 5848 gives 1.04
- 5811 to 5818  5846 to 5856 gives 1.01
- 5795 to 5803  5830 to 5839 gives 1.07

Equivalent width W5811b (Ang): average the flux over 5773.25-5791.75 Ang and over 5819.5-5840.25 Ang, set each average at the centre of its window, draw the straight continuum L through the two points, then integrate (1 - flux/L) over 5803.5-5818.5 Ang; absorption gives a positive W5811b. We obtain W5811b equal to 0.4 Ang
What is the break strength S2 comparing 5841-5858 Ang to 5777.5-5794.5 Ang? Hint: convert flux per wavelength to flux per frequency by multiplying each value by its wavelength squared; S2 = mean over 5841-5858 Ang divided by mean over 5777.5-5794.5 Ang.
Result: 1.02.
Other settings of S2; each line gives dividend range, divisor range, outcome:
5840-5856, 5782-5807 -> 1.04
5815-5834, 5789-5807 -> 1.11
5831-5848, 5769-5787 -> 1.02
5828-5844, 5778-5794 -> 1.05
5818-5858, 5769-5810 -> 1.06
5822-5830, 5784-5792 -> 1.13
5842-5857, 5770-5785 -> 1.00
